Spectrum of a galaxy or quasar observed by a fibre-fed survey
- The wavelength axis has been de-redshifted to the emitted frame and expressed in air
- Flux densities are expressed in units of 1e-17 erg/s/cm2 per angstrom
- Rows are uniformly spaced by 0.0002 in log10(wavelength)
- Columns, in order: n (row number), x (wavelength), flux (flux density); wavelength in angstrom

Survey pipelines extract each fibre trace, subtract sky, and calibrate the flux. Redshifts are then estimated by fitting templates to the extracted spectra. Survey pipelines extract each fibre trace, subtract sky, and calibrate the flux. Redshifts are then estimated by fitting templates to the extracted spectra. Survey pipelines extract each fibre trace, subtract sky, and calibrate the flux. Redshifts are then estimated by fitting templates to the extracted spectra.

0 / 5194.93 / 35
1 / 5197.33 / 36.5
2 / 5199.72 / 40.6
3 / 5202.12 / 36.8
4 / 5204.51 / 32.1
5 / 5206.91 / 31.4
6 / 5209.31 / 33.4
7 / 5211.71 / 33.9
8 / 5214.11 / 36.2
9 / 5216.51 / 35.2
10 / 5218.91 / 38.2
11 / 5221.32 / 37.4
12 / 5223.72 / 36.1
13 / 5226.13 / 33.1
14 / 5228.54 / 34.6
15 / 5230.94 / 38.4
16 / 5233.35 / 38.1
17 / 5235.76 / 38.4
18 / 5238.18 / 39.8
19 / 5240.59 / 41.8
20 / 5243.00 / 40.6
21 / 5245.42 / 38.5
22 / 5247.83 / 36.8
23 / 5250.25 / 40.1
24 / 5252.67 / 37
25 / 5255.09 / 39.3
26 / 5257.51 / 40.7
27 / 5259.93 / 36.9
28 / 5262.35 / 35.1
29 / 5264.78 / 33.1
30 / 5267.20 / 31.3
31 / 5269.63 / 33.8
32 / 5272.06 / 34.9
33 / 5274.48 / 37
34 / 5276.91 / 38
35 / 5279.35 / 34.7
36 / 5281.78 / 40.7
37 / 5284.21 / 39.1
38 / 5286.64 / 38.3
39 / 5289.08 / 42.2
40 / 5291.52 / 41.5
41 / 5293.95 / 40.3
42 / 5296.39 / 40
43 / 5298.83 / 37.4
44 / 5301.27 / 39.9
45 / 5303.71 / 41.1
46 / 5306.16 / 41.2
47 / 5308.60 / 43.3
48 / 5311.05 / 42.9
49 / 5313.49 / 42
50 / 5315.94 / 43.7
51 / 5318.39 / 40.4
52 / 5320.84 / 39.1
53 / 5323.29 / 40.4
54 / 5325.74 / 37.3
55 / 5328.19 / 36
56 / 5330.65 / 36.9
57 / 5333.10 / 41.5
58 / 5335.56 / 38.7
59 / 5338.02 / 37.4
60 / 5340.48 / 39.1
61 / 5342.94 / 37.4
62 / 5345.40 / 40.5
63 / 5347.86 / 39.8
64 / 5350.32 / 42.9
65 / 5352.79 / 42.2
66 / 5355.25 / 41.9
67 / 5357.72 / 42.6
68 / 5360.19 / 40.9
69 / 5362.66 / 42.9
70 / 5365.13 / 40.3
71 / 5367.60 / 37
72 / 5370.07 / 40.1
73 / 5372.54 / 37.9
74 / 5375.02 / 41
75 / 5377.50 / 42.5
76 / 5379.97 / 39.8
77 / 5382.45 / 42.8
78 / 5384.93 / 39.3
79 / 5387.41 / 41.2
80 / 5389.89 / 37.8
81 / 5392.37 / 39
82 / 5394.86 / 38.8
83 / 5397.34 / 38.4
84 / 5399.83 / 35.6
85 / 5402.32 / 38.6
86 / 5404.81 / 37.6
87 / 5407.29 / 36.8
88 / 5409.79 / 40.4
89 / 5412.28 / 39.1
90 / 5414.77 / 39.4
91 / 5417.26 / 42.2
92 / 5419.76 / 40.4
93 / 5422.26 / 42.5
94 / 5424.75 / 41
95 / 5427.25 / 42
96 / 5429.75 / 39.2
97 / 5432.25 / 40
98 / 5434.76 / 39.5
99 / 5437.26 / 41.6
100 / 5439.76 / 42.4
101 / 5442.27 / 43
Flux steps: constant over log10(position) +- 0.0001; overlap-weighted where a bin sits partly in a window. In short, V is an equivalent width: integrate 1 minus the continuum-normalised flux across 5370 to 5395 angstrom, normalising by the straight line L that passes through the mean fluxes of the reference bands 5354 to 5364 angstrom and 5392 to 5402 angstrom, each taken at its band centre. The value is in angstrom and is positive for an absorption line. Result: -0.4 angstrom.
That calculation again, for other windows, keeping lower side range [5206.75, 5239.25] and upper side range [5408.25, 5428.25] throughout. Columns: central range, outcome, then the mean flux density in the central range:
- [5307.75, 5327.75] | -1.3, 40.9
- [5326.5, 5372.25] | -0.8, 39.8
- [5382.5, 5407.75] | 1.1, 38.6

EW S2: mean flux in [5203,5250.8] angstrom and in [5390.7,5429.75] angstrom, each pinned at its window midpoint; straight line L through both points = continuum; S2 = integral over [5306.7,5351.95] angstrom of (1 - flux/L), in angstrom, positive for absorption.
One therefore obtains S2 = -2.1 angstrom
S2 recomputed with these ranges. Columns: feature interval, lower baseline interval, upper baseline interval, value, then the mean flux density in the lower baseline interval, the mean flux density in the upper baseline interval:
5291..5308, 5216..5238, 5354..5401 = -0.9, 36.8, 40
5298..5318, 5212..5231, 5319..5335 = -1.8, 35.9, 38.6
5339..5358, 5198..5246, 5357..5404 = -0.7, 36.7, 39.8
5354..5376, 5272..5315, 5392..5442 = -0.4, 39.9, 39.8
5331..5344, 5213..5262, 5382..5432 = 0.0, 37.8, 39.6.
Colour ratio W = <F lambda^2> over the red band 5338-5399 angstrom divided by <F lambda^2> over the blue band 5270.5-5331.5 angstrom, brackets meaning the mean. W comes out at 1.04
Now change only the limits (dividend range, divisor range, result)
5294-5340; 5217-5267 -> 1.09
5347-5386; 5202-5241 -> 1.20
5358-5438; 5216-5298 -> 1.12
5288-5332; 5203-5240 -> 1.16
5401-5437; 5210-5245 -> 1.15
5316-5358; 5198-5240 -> 1.15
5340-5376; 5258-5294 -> 1.12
